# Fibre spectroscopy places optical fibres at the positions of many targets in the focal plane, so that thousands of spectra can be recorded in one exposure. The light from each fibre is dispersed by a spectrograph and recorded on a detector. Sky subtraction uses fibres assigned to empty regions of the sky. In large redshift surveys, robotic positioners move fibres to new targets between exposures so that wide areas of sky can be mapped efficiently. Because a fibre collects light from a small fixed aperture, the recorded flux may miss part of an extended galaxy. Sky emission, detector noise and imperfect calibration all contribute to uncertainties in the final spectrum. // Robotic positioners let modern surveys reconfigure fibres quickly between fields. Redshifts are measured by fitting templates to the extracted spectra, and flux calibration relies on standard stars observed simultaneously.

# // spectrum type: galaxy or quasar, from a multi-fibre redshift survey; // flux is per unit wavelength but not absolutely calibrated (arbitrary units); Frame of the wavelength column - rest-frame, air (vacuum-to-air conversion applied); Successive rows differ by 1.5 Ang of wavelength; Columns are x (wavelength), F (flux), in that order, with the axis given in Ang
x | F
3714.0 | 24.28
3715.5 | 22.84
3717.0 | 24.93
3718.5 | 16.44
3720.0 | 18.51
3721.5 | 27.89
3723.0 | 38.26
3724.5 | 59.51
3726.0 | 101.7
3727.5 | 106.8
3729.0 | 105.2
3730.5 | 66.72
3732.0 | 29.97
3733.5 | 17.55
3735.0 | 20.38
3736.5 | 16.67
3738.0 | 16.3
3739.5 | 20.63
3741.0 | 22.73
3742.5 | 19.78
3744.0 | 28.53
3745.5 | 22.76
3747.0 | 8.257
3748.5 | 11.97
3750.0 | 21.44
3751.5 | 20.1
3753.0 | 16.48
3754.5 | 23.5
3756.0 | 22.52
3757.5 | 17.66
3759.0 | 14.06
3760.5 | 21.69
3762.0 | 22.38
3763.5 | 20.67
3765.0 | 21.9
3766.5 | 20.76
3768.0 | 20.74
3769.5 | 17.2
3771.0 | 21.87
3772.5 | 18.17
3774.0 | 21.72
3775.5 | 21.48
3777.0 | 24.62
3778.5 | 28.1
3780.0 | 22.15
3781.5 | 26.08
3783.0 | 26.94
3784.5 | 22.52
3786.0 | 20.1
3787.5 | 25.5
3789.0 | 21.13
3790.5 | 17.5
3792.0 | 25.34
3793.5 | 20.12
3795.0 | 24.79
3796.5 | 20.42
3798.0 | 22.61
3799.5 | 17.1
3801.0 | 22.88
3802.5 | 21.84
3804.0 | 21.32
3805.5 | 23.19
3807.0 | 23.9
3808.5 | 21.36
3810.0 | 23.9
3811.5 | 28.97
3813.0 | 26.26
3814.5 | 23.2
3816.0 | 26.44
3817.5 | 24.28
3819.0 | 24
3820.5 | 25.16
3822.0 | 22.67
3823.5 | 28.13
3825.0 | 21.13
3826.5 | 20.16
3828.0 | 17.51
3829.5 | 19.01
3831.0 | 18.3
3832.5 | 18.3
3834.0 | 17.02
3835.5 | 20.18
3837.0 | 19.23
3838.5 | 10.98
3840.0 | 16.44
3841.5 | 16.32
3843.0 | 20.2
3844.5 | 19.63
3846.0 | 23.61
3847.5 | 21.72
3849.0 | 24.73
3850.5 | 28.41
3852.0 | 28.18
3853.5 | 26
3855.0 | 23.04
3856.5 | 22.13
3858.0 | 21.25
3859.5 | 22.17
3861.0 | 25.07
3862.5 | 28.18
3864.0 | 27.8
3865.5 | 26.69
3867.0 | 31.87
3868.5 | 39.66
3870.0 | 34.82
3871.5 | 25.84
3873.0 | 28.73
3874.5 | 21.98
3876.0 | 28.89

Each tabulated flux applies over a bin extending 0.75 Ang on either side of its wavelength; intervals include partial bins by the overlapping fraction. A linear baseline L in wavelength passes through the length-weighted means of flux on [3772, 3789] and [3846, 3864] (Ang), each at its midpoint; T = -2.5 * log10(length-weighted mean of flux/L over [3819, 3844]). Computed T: 0.23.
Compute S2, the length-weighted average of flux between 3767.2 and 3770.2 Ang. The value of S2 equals 19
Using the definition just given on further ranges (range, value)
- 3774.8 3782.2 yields 24.5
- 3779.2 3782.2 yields 24.1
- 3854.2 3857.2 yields 22.6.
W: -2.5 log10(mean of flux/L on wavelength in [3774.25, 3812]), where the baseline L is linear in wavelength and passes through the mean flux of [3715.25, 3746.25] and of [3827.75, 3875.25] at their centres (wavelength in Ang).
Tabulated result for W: 0.32 mag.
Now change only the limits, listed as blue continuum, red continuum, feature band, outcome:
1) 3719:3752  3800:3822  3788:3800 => 0.25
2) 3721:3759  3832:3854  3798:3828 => 0.06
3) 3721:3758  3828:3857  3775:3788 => 0.19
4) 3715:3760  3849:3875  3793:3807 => 0.33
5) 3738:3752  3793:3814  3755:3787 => -0.04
